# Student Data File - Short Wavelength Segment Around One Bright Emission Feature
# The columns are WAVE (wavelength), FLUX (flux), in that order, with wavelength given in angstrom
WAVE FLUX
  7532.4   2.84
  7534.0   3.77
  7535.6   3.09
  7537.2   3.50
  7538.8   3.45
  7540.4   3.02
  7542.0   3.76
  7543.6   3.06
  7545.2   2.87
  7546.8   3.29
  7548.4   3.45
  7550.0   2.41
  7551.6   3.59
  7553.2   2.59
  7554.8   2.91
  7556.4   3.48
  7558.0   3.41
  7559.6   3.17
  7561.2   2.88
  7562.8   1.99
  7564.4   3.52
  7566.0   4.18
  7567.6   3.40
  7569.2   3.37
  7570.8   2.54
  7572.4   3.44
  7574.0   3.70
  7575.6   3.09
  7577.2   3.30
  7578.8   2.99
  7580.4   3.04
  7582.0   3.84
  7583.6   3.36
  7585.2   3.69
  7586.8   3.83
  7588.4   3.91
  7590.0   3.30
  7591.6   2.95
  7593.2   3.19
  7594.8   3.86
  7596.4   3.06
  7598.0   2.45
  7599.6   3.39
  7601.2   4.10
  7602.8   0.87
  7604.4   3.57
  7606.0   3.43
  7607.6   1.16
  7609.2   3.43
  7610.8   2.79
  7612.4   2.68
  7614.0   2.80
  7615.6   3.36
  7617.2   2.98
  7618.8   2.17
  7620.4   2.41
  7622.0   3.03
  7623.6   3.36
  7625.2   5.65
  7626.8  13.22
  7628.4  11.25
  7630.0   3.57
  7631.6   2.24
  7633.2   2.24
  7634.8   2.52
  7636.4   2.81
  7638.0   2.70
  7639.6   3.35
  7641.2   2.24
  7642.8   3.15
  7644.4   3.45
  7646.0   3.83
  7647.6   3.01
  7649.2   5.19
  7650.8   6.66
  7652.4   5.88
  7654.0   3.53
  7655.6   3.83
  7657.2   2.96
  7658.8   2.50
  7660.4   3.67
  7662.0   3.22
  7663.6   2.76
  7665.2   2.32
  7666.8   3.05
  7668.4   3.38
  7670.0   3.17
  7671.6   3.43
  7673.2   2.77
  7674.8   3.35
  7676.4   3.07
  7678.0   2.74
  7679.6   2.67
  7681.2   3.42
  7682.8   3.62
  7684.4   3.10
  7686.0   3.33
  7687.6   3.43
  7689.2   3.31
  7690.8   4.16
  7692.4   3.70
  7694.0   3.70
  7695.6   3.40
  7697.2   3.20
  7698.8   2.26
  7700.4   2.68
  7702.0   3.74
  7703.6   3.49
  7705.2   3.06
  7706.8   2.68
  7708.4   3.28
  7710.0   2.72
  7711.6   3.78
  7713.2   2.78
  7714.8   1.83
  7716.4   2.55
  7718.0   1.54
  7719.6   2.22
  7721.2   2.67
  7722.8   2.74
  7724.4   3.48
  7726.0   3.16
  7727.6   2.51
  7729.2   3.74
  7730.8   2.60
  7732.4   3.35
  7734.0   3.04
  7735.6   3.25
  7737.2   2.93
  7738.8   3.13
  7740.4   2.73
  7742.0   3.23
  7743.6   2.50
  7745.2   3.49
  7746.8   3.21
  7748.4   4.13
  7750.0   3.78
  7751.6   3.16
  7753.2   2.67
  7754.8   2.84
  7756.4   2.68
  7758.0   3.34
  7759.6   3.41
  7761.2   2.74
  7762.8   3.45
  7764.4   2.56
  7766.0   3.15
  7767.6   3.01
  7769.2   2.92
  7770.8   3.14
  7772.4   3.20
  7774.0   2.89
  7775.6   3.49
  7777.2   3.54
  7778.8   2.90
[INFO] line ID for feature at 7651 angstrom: [N II] 6583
